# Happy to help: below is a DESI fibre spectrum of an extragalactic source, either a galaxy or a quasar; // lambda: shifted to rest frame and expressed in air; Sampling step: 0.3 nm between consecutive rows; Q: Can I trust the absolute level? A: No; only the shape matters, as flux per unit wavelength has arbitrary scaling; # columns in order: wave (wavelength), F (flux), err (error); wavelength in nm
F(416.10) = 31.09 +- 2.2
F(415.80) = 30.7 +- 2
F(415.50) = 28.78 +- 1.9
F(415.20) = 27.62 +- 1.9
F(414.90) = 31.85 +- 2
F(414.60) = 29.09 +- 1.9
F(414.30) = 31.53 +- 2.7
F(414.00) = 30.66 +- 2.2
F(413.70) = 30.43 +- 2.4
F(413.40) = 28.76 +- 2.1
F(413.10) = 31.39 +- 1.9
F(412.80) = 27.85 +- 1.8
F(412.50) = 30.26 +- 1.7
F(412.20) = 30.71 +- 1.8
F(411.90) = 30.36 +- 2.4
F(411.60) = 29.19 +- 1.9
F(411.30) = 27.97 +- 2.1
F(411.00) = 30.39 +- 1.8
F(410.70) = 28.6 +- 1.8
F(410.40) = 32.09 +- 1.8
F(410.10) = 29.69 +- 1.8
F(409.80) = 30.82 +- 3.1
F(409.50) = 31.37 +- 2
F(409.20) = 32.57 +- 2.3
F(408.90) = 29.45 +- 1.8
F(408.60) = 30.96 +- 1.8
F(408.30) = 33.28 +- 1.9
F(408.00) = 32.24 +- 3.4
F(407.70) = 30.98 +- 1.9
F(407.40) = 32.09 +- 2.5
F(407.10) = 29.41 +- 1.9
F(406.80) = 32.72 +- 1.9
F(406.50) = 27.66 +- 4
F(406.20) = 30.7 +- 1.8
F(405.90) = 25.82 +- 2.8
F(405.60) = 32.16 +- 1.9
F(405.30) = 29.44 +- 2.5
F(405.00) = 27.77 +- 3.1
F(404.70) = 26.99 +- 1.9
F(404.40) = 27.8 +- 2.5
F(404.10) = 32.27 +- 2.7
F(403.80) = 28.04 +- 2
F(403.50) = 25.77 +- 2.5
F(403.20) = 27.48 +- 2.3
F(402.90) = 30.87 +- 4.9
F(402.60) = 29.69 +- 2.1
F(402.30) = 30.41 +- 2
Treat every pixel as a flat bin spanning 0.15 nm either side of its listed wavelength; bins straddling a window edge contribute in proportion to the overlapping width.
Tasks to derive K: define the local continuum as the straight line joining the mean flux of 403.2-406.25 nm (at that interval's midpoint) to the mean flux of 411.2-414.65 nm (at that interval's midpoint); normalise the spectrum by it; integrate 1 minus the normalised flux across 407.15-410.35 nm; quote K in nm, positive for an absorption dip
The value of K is -0.23 nm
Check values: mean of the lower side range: 28.6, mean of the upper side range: 29.9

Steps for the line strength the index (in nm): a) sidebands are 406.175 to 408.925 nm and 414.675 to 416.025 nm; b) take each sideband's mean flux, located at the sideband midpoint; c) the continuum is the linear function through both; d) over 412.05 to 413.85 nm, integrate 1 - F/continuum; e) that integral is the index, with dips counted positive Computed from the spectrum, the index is 0.02 nm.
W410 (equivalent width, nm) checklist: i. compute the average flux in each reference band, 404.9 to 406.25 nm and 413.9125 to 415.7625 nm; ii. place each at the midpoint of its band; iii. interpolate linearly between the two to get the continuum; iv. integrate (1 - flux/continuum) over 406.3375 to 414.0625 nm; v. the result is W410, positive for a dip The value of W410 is -0.24 nm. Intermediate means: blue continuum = 29.1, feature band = 30.5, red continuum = 29.9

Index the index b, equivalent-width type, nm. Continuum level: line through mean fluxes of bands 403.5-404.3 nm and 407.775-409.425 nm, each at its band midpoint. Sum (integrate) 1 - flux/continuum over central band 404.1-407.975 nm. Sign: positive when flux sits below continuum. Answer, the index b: 0.084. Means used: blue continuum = 29.2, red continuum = 31.7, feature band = 29.7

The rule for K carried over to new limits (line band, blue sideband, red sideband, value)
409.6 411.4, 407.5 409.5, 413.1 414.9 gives 0.06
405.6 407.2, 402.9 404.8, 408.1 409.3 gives 0.03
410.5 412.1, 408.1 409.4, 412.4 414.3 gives 0.07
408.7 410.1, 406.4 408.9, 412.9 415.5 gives 0.00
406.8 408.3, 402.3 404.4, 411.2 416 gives -0.11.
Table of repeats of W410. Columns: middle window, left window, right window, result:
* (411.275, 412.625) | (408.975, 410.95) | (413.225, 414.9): 0.030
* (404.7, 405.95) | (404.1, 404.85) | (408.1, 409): 0.008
